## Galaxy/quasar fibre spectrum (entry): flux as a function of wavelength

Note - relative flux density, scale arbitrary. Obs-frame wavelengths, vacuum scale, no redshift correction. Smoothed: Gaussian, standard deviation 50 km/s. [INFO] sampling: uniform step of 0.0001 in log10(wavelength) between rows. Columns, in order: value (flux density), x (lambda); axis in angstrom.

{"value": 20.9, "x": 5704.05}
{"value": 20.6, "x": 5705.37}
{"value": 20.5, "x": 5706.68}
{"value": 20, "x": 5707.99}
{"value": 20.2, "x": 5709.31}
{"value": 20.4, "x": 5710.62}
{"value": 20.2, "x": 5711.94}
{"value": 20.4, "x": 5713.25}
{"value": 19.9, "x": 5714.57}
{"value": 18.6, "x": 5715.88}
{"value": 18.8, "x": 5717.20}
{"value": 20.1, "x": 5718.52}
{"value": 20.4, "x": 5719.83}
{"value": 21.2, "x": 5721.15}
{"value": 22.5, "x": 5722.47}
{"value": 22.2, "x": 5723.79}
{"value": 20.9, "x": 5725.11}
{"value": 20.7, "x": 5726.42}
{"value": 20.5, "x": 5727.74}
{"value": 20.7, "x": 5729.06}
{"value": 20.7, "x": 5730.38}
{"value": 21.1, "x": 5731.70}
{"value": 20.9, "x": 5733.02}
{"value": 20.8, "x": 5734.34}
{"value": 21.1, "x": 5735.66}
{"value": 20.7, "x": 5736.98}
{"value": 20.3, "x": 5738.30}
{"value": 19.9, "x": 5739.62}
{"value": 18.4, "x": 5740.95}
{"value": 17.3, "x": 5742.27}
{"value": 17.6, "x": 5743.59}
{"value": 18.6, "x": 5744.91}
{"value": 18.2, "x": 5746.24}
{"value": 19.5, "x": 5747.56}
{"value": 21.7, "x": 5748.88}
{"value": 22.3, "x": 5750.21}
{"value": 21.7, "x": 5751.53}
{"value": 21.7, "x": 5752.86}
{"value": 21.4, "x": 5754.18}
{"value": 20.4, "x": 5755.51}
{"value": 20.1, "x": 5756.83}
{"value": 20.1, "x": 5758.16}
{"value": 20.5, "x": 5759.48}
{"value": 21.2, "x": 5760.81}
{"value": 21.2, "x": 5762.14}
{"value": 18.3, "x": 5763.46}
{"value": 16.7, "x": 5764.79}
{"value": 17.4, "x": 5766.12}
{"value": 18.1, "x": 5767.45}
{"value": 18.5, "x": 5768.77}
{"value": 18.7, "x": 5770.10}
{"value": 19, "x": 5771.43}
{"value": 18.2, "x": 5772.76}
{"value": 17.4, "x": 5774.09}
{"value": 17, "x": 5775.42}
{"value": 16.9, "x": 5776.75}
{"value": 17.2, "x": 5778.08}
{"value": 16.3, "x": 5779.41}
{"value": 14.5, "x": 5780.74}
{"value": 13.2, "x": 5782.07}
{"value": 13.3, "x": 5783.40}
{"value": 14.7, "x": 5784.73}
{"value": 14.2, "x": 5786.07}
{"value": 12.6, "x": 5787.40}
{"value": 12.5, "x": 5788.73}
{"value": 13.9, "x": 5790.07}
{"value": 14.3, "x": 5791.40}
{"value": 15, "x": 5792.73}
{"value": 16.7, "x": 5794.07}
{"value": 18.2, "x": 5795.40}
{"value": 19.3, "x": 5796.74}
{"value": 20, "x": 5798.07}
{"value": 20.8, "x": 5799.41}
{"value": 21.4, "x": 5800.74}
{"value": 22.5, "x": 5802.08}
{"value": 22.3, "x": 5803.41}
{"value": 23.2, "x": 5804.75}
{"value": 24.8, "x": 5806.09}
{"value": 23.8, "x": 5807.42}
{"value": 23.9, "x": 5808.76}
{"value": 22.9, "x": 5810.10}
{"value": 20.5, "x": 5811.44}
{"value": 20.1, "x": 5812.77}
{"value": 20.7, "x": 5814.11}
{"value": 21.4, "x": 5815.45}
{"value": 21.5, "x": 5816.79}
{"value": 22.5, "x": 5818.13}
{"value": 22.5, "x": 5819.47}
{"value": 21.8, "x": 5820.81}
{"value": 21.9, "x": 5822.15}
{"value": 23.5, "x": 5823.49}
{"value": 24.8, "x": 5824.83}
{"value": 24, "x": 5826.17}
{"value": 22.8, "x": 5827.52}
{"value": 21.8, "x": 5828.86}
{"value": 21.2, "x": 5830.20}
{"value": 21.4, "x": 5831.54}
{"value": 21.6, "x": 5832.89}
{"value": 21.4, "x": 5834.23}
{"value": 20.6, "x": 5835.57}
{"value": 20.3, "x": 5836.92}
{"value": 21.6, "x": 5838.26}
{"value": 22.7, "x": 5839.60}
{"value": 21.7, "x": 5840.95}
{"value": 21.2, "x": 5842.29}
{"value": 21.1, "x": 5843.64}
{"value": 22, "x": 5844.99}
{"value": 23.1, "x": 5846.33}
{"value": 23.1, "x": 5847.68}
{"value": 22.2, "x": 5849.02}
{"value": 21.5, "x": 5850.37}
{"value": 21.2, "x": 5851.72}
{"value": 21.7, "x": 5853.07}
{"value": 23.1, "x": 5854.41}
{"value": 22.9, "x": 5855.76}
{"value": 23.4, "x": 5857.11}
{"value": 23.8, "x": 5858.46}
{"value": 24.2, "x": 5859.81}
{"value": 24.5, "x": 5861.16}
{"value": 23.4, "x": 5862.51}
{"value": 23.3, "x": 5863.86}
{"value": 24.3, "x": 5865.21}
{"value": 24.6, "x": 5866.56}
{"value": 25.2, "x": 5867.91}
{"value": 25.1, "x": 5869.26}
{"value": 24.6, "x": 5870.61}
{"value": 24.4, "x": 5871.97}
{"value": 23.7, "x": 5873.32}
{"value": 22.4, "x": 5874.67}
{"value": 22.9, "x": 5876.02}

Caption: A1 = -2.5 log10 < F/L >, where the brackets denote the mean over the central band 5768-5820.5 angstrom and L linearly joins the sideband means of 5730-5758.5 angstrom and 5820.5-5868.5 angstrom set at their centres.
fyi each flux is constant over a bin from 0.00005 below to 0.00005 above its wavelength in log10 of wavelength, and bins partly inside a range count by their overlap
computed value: 0.15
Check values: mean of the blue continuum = 20.2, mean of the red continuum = 22.6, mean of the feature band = 18.7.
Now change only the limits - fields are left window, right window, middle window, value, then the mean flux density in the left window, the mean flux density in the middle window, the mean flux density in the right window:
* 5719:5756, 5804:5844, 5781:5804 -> 0.276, 20.5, 16.7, 22.1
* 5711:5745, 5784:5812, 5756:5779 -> 0.050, 20.2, 18.6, 18.9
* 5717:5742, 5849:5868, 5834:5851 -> 0.058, 20.6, 21.7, 23.3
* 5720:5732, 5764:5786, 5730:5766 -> -0.054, 21.1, 20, 16.6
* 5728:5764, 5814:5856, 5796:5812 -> -0.034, 20.2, 22.1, 22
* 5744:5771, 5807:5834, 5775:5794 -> 0.376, 19.8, 14.7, 22.2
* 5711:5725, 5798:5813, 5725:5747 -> 0.050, 20.4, 19.9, 22.3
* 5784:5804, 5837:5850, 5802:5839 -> -0.130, 17.2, 22.2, 22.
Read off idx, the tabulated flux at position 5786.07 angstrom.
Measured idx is 14.2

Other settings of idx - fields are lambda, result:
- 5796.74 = 19.3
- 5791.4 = 14.3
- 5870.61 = 24.6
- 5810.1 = 22.9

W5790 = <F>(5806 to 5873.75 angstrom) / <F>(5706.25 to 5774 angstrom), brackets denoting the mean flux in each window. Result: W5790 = 1.1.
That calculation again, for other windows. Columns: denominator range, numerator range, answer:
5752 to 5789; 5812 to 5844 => 1.24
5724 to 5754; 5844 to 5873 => 1.15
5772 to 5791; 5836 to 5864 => 1.48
